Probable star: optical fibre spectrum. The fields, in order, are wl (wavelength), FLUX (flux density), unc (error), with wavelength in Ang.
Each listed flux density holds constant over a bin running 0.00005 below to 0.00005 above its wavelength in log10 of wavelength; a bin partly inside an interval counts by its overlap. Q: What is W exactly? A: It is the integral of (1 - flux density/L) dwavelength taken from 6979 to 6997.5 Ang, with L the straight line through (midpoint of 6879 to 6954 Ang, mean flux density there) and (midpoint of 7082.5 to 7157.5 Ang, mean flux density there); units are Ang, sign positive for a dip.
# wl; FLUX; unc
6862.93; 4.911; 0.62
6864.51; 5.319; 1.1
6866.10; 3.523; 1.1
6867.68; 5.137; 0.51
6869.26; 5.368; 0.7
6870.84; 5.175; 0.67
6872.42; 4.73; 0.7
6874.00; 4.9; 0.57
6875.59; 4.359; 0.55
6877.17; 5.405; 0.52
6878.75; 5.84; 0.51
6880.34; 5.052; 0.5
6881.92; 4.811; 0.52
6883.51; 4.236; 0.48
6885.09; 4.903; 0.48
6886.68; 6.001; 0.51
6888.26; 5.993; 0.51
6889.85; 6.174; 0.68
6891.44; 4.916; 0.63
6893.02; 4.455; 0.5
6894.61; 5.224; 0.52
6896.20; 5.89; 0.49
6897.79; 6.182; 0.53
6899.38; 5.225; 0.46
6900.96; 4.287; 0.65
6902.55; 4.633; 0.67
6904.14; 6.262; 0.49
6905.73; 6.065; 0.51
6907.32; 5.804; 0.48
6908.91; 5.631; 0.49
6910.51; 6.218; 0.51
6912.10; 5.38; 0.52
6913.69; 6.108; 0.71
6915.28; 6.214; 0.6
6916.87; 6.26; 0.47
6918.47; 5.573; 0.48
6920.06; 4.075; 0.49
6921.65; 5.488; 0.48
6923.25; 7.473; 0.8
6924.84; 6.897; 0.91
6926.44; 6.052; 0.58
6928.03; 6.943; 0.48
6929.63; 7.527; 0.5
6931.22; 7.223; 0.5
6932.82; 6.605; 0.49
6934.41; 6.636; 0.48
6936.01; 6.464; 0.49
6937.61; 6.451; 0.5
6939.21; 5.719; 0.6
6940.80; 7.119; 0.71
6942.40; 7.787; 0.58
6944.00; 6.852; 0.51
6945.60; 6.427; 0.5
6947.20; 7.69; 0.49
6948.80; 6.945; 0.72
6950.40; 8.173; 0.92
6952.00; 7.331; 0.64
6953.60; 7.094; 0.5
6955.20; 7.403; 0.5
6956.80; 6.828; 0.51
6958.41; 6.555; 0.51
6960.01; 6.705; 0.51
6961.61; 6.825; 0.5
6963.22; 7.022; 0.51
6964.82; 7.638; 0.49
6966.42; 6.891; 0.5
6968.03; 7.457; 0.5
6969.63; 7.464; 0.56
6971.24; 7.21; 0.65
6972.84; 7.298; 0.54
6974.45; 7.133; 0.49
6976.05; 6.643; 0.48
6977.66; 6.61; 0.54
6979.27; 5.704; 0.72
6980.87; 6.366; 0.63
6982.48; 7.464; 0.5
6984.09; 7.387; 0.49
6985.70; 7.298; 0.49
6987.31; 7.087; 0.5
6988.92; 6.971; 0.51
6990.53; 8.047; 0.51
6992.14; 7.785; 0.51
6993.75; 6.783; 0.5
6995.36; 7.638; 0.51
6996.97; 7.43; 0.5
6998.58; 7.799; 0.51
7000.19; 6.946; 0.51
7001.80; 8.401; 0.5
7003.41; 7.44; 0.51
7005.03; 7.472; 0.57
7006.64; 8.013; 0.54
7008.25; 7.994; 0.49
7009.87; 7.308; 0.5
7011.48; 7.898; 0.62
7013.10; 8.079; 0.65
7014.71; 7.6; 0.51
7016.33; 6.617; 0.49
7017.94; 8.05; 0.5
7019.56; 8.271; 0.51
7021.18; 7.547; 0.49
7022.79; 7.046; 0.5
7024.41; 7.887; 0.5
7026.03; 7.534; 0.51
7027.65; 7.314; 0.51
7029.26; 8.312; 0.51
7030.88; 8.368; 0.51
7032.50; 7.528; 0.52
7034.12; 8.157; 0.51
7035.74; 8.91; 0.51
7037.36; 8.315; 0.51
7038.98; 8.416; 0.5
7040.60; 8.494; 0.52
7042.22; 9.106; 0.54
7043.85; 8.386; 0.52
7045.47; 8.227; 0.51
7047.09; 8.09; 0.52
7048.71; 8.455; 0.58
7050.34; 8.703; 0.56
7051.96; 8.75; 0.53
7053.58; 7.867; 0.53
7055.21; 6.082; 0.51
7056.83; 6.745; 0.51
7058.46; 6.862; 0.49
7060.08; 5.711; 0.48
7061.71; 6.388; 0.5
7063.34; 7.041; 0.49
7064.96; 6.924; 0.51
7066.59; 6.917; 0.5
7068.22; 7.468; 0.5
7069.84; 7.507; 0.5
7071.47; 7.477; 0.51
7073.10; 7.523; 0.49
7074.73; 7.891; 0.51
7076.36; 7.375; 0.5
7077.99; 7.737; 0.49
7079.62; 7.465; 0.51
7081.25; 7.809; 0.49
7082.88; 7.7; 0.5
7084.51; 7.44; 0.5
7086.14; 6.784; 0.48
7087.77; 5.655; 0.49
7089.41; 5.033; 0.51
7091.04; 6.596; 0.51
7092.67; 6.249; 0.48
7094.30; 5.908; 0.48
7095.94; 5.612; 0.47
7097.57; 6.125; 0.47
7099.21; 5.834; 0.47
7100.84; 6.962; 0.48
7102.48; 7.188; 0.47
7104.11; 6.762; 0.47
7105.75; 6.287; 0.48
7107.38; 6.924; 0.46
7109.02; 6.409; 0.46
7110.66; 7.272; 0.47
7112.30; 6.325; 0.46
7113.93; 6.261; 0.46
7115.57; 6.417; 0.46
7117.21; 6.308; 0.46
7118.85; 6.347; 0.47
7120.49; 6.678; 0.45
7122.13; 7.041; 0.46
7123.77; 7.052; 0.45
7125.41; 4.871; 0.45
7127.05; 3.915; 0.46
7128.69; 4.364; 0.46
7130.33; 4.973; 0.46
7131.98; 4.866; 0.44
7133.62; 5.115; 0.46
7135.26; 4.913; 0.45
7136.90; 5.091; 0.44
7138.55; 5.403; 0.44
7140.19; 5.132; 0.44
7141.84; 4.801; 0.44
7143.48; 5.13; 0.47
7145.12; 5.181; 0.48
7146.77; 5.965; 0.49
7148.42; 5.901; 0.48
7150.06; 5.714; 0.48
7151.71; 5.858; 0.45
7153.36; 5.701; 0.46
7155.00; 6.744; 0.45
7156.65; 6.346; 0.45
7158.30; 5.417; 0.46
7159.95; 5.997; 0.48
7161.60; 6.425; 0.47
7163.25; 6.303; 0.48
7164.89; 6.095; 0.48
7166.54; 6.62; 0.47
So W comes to -3.5 Ang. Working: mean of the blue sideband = 6.09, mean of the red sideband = 5.97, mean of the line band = 7.2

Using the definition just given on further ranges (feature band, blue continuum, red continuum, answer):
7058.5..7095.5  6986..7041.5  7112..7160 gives -1.43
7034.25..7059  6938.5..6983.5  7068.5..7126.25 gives -4.64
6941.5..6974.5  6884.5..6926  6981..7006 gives -2.24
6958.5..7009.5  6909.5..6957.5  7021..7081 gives -1.14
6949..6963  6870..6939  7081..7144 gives -3.17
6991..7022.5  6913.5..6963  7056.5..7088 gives -3.16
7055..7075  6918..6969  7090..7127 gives -1.48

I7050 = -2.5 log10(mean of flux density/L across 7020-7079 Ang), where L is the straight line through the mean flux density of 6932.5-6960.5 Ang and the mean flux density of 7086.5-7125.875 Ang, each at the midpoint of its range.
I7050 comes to -0.17 mag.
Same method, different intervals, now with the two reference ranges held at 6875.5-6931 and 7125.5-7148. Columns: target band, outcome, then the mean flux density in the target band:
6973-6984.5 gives -0.23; 6.77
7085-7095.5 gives -0.18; 6.06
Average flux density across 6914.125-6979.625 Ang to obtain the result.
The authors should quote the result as 6.79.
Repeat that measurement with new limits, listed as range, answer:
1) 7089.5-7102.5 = 6.18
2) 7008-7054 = 8.05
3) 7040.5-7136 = 6.75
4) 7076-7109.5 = 6.65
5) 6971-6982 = 6.71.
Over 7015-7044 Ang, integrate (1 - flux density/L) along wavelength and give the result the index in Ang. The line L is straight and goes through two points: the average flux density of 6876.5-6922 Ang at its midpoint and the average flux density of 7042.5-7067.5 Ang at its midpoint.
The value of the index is -3.6 Ang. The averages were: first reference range 5.46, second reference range 7.44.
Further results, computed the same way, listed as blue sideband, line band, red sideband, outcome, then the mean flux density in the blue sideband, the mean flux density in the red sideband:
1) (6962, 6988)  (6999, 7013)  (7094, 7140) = -1.86 Ang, 7.04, 5.96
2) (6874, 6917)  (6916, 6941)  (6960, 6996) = -1.13 Ang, 5.44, 7.11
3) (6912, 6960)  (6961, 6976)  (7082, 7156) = -1.49 Ang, 6.66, 5.97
